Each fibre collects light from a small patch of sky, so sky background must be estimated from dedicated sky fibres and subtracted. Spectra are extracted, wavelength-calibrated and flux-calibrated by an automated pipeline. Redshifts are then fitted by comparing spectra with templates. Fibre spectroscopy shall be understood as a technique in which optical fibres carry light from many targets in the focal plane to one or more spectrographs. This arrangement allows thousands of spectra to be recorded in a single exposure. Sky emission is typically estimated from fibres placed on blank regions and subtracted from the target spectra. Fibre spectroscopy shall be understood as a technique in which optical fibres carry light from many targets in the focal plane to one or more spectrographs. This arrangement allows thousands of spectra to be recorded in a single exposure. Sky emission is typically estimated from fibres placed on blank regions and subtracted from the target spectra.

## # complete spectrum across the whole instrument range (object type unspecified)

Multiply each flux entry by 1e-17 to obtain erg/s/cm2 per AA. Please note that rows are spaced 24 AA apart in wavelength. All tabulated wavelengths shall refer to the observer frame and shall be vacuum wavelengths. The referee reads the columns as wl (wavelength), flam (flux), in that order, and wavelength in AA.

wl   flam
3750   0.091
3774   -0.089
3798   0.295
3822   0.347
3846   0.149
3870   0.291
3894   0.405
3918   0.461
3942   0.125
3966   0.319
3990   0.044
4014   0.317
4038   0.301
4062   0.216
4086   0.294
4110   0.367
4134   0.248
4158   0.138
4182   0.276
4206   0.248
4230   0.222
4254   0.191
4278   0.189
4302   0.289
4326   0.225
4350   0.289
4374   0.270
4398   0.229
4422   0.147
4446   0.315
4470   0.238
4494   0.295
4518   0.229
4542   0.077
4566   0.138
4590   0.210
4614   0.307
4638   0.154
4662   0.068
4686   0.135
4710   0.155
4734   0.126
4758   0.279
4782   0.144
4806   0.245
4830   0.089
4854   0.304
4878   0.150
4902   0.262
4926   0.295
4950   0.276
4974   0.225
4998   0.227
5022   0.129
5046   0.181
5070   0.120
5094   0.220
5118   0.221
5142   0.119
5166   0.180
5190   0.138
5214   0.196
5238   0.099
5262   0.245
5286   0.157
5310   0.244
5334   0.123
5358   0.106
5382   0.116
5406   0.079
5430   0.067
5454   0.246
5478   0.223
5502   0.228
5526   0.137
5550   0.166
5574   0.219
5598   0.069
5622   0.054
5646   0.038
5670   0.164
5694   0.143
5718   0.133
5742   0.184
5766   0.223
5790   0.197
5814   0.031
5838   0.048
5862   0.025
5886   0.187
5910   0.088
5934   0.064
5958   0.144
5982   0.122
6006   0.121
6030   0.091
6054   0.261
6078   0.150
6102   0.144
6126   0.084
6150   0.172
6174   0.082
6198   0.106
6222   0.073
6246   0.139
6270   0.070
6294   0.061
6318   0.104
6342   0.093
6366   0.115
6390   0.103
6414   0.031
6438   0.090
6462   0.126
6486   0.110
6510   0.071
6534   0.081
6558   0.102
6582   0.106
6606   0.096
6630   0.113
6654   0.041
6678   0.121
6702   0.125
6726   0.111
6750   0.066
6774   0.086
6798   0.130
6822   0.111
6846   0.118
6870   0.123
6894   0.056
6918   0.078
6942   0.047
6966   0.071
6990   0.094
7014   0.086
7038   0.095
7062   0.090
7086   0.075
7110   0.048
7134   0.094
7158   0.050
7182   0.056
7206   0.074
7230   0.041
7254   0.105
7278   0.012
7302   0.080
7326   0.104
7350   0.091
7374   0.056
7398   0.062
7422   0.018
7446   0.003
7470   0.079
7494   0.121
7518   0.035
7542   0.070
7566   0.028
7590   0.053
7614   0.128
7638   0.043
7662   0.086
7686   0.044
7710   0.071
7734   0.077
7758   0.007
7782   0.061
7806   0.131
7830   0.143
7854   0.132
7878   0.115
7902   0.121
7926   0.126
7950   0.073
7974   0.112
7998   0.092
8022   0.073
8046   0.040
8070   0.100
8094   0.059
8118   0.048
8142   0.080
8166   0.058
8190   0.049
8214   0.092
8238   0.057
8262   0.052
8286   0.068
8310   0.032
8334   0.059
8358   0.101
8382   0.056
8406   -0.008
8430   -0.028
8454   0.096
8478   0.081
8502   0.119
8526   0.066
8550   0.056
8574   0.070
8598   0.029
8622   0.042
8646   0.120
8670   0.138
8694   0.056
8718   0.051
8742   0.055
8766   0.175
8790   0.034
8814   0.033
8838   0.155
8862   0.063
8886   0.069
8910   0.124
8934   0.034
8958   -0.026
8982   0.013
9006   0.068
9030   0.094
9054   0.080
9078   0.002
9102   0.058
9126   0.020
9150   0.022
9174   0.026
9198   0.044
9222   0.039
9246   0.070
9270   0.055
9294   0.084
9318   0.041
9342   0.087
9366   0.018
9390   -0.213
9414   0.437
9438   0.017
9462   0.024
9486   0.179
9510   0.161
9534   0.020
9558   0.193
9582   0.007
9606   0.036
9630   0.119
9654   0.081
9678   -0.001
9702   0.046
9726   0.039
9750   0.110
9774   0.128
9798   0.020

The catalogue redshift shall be 1.523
